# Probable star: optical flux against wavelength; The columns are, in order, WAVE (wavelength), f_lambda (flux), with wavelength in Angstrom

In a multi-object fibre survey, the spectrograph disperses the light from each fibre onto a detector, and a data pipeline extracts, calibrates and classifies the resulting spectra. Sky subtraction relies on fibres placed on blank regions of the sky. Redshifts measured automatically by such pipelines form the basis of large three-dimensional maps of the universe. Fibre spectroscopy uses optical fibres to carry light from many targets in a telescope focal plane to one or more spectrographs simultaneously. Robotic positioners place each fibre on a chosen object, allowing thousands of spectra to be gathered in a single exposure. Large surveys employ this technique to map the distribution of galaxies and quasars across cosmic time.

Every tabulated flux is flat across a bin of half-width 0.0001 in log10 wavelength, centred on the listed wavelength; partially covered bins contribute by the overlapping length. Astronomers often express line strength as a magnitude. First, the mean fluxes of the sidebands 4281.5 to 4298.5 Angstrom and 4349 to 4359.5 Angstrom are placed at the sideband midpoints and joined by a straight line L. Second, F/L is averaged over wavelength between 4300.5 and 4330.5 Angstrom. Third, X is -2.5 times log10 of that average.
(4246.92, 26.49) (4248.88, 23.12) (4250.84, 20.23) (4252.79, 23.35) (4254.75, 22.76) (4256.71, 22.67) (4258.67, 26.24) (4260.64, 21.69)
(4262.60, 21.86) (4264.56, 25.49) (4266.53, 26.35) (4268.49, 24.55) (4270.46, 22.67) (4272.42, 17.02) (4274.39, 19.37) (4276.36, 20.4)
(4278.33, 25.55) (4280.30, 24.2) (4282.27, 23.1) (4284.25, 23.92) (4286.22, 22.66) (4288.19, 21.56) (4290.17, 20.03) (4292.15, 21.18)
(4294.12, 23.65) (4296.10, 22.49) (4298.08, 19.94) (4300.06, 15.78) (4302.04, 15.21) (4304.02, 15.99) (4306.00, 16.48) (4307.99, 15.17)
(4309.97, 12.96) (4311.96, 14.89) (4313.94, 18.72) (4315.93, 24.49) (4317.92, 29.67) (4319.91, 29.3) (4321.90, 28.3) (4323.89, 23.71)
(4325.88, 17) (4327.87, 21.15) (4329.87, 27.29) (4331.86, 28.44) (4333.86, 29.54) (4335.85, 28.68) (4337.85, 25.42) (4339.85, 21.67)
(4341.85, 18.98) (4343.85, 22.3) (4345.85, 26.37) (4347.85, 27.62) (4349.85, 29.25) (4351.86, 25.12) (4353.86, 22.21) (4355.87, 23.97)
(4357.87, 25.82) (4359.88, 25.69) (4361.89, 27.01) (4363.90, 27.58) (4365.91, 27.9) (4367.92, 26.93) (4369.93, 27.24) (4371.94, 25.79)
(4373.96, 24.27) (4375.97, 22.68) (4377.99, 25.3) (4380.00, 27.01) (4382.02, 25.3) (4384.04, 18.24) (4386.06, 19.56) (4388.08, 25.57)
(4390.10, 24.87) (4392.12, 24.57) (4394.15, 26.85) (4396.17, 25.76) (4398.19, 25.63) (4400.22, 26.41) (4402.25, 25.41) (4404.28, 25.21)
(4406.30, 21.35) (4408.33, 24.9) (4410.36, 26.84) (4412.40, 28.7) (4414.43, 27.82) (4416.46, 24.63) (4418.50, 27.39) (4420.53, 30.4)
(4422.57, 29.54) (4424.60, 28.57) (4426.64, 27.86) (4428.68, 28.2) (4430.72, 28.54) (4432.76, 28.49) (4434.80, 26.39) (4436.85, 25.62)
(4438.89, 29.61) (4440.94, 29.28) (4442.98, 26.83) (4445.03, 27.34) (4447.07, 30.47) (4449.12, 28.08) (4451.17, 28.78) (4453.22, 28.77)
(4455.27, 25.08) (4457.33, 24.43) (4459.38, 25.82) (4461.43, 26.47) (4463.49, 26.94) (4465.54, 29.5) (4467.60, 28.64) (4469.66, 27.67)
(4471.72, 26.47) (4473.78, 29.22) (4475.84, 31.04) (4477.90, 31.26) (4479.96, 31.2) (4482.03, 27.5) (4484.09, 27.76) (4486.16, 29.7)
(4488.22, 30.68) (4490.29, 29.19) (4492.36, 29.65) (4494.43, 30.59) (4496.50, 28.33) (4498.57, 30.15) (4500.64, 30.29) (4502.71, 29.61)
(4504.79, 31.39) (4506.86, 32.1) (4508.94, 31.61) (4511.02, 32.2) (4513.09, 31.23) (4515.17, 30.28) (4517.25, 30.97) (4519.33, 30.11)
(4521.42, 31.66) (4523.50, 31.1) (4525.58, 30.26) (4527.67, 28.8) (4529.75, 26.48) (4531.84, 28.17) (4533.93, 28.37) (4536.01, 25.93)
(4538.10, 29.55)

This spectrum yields 0.14 mag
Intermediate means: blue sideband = 22.1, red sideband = 25.2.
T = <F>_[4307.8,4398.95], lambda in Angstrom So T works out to 24.5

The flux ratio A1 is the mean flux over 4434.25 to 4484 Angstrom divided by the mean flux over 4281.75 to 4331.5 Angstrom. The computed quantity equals 1.33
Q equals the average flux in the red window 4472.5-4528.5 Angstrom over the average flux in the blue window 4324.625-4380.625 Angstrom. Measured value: 1.2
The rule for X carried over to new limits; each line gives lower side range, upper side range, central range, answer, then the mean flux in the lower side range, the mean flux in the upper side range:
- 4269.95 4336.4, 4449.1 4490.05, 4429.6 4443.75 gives -0.034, 21.7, 28.3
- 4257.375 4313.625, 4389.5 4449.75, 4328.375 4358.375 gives -0.089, 20.7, 27.1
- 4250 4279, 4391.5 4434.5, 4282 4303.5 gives 0.136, 22.7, 26.8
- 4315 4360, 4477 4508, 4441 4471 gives 0.051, 25.3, 30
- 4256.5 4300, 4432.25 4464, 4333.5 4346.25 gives -0.008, 22.4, 27.4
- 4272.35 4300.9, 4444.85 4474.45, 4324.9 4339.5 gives -0.092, 21.6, 27.6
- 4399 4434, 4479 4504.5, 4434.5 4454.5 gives -0.005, 27.1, 29.6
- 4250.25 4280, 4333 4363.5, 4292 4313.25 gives 0.338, 22.8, 25.3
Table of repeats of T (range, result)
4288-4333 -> 21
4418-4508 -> 28.7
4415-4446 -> 27.9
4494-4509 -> 30.4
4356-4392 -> 25.1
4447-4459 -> 27.3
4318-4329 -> 24.4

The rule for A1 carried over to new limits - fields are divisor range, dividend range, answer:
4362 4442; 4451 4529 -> 1.12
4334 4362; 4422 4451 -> 1.12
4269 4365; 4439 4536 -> 1.28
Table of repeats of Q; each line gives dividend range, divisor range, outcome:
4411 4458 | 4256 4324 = 1.29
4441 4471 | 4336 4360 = 1.12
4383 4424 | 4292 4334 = 1.20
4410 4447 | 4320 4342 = 1.12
